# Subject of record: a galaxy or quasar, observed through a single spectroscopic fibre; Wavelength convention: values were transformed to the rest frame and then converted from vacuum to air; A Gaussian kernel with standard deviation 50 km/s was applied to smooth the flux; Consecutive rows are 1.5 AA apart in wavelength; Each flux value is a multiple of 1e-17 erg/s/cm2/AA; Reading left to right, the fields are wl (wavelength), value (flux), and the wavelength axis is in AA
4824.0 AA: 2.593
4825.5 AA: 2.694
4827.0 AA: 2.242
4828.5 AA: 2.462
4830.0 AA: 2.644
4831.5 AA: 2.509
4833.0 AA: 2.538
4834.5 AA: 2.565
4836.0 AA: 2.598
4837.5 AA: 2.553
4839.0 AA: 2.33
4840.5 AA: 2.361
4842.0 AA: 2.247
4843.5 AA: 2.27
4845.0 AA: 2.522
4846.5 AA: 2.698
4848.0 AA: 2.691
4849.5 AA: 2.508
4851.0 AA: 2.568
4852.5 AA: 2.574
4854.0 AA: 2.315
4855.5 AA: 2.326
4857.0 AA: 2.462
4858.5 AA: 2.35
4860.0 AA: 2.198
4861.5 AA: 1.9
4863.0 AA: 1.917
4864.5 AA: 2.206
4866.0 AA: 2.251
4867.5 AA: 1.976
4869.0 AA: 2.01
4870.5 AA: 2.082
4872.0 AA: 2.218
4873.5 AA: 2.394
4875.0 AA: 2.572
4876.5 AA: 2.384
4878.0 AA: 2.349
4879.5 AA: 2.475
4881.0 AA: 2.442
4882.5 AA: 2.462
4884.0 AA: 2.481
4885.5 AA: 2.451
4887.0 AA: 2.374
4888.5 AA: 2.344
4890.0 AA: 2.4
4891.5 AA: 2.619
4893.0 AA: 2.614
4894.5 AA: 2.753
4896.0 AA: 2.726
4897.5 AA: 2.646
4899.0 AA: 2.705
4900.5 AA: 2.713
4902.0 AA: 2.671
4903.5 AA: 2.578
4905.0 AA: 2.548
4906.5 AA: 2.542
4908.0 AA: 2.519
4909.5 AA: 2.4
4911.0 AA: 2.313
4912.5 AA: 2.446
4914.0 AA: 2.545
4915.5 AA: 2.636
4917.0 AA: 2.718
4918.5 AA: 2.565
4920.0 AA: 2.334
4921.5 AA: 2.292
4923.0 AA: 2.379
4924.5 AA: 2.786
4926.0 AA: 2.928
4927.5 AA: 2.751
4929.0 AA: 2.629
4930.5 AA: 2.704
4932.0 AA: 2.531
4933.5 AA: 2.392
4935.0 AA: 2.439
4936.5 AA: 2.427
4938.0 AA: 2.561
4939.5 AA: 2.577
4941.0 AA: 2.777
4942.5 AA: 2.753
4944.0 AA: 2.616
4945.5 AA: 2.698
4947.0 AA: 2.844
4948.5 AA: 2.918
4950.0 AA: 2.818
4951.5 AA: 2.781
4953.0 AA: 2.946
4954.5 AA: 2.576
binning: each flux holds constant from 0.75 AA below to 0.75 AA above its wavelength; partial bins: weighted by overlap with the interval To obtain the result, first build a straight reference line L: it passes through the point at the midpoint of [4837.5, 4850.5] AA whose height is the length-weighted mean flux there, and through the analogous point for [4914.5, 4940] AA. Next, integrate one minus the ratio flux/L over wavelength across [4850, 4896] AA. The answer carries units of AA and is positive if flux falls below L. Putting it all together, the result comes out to 2.6 AA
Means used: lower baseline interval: 2.46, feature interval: 2.36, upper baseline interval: 2.57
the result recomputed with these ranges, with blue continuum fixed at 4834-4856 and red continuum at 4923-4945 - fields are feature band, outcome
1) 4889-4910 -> -0.3 AA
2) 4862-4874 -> 1.9 AA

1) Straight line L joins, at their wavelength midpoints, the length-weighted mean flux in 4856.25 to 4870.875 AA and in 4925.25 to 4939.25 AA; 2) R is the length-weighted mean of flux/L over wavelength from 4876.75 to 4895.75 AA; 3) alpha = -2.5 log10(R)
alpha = -0.09 mag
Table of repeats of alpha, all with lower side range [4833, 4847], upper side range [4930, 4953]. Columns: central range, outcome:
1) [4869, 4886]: 0.07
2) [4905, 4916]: 0.05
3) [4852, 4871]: 0.14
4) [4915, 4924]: 0.05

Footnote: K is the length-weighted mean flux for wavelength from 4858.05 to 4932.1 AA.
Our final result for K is 2.46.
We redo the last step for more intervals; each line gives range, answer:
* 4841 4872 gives 2.3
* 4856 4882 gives 2.25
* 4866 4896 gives 2.39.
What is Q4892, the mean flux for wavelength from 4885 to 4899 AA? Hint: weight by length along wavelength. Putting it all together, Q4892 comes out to 2.56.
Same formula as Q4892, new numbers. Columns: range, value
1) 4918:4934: 2.57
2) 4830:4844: 2.46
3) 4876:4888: 2.43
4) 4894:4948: 2.6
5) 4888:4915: 2.56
